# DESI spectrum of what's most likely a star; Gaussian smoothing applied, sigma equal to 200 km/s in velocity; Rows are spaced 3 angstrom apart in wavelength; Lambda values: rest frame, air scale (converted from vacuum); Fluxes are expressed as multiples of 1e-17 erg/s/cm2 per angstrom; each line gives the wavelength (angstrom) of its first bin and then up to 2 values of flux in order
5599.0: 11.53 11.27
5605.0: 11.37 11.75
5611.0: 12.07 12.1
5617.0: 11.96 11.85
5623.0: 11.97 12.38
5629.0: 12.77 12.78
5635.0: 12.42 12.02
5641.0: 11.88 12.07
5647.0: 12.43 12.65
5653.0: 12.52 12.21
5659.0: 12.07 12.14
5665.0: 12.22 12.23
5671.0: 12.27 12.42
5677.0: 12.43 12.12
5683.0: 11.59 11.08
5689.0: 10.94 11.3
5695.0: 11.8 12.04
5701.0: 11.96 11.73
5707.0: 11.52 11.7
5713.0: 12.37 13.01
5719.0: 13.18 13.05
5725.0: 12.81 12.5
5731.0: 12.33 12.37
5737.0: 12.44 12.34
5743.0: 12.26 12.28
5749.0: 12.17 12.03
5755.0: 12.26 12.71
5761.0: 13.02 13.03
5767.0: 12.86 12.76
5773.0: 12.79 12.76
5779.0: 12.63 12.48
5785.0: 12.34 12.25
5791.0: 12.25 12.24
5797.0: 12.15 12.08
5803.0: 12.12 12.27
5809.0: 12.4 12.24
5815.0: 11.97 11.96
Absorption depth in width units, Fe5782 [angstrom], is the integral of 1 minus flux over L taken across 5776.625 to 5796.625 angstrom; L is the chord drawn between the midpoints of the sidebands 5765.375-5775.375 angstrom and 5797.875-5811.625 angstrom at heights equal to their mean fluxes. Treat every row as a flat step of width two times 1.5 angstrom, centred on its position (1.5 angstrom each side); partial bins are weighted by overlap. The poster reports 0.25 angstrom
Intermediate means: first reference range 12.8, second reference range 12.2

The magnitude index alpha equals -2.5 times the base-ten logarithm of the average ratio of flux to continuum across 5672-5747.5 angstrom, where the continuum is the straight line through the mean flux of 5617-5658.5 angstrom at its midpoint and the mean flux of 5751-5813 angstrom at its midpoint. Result 0.02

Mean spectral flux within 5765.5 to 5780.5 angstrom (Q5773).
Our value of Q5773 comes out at 12.8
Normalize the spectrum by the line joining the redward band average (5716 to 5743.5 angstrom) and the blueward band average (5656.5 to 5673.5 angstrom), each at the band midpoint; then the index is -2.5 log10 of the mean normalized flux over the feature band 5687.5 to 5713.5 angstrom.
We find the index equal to 0.07 mag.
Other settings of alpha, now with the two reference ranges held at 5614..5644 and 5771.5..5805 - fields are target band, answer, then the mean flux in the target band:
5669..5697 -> 0.04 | 11.8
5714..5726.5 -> -0.06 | 13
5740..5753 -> 0.01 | 12.2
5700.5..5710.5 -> 0.05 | 11.7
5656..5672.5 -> 0.01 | 12.2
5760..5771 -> -0.05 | 12.9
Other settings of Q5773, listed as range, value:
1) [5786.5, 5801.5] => 12.2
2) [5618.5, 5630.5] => 12.2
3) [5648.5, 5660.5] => 12.4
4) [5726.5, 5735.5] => 12.4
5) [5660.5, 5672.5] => 12.2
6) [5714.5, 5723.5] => 13.1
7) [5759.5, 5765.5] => 13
